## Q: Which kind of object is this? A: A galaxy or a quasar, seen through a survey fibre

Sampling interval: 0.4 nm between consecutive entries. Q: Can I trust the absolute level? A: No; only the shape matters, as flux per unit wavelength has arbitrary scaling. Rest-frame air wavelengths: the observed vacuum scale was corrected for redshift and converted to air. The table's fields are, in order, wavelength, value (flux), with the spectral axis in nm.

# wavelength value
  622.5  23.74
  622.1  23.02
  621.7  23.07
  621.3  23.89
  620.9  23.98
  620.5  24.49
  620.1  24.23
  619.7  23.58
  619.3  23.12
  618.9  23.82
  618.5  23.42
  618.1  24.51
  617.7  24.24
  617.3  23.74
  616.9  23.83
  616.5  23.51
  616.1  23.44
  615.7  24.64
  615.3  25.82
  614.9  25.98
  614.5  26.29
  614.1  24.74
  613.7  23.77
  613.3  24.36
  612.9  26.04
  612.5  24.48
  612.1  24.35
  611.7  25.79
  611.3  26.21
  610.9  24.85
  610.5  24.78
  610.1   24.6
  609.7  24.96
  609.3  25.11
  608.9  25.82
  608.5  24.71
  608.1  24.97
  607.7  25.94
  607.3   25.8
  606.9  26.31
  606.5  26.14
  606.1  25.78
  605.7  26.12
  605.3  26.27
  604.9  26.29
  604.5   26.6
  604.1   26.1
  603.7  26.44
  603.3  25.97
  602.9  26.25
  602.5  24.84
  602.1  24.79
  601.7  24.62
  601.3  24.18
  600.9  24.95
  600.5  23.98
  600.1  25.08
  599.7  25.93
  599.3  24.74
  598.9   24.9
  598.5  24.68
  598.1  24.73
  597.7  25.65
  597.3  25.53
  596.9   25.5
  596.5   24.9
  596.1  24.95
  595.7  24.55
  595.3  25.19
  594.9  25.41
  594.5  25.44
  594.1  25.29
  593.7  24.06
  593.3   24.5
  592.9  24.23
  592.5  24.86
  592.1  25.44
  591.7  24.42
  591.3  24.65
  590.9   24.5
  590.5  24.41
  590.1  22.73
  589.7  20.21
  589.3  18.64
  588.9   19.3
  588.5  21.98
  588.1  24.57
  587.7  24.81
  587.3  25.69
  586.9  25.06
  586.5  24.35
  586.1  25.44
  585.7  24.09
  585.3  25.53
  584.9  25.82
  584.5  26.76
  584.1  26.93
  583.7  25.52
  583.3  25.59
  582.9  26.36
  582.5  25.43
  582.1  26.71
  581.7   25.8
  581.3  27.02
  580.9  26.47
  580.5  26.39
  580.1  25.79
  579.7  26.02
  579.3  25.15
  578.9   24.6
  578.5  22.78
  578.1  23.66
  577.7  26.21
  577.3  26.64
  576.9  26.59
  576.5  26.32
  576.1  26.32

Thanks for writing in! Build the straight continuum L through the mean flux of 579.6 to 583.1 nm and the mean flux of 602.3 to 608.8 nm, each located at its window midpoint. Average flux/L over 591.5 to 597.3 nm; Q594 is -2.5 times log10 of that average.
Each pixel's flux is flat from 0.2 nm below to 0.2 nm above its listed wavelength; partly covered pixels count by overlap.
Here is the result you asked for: 0.048 mag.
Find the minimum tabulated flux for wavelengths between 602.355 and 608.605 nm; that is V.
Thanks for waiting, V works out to 24.71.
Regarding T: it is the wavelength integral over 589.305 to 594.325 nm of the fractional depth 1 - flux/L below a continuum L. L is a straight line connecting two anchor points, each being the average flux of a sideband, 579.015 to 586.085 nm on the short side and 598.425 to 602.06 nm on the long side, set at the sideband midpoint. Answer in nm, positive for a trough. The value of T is 0.28 nm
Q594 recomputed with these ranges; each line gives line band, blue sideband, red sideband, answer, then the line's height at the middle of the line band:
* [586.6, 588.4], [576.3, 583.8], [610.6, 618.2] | 0.03 mag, 25.5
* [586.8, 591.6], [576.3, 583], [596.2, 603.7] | 0.11 mag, 25.4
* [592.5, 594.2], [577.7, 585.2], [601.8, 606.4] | 0.06 mag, 25.8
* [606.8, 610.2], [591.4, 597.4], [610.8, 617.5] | -0.02 mag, 24.8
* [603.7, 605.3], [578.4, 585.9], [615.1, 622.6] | -0.07 mag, 24.6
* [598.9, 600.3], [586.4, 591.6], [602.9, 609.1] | -0.01 mag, 24.9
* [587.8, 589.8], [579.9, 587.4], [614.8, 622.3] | 0.20 mag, 25.6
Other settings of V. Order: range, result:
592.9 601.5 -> 23.98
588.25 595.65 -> 18.64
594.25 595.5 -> 25.19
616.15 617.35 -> 23.51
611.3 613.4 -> 24.35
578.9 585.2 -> 25.15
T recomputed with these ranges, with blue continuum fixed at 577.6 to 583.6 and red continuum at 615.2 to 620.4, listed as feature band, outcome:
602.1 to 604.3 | -0.11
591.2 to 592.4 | 0.01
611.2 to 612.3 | -0.05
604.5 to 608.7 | -0.24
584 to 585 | -0.04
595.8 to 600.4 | -0.05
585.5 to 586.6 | 0.03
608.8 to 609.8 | -0.04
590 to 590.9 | 0.05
